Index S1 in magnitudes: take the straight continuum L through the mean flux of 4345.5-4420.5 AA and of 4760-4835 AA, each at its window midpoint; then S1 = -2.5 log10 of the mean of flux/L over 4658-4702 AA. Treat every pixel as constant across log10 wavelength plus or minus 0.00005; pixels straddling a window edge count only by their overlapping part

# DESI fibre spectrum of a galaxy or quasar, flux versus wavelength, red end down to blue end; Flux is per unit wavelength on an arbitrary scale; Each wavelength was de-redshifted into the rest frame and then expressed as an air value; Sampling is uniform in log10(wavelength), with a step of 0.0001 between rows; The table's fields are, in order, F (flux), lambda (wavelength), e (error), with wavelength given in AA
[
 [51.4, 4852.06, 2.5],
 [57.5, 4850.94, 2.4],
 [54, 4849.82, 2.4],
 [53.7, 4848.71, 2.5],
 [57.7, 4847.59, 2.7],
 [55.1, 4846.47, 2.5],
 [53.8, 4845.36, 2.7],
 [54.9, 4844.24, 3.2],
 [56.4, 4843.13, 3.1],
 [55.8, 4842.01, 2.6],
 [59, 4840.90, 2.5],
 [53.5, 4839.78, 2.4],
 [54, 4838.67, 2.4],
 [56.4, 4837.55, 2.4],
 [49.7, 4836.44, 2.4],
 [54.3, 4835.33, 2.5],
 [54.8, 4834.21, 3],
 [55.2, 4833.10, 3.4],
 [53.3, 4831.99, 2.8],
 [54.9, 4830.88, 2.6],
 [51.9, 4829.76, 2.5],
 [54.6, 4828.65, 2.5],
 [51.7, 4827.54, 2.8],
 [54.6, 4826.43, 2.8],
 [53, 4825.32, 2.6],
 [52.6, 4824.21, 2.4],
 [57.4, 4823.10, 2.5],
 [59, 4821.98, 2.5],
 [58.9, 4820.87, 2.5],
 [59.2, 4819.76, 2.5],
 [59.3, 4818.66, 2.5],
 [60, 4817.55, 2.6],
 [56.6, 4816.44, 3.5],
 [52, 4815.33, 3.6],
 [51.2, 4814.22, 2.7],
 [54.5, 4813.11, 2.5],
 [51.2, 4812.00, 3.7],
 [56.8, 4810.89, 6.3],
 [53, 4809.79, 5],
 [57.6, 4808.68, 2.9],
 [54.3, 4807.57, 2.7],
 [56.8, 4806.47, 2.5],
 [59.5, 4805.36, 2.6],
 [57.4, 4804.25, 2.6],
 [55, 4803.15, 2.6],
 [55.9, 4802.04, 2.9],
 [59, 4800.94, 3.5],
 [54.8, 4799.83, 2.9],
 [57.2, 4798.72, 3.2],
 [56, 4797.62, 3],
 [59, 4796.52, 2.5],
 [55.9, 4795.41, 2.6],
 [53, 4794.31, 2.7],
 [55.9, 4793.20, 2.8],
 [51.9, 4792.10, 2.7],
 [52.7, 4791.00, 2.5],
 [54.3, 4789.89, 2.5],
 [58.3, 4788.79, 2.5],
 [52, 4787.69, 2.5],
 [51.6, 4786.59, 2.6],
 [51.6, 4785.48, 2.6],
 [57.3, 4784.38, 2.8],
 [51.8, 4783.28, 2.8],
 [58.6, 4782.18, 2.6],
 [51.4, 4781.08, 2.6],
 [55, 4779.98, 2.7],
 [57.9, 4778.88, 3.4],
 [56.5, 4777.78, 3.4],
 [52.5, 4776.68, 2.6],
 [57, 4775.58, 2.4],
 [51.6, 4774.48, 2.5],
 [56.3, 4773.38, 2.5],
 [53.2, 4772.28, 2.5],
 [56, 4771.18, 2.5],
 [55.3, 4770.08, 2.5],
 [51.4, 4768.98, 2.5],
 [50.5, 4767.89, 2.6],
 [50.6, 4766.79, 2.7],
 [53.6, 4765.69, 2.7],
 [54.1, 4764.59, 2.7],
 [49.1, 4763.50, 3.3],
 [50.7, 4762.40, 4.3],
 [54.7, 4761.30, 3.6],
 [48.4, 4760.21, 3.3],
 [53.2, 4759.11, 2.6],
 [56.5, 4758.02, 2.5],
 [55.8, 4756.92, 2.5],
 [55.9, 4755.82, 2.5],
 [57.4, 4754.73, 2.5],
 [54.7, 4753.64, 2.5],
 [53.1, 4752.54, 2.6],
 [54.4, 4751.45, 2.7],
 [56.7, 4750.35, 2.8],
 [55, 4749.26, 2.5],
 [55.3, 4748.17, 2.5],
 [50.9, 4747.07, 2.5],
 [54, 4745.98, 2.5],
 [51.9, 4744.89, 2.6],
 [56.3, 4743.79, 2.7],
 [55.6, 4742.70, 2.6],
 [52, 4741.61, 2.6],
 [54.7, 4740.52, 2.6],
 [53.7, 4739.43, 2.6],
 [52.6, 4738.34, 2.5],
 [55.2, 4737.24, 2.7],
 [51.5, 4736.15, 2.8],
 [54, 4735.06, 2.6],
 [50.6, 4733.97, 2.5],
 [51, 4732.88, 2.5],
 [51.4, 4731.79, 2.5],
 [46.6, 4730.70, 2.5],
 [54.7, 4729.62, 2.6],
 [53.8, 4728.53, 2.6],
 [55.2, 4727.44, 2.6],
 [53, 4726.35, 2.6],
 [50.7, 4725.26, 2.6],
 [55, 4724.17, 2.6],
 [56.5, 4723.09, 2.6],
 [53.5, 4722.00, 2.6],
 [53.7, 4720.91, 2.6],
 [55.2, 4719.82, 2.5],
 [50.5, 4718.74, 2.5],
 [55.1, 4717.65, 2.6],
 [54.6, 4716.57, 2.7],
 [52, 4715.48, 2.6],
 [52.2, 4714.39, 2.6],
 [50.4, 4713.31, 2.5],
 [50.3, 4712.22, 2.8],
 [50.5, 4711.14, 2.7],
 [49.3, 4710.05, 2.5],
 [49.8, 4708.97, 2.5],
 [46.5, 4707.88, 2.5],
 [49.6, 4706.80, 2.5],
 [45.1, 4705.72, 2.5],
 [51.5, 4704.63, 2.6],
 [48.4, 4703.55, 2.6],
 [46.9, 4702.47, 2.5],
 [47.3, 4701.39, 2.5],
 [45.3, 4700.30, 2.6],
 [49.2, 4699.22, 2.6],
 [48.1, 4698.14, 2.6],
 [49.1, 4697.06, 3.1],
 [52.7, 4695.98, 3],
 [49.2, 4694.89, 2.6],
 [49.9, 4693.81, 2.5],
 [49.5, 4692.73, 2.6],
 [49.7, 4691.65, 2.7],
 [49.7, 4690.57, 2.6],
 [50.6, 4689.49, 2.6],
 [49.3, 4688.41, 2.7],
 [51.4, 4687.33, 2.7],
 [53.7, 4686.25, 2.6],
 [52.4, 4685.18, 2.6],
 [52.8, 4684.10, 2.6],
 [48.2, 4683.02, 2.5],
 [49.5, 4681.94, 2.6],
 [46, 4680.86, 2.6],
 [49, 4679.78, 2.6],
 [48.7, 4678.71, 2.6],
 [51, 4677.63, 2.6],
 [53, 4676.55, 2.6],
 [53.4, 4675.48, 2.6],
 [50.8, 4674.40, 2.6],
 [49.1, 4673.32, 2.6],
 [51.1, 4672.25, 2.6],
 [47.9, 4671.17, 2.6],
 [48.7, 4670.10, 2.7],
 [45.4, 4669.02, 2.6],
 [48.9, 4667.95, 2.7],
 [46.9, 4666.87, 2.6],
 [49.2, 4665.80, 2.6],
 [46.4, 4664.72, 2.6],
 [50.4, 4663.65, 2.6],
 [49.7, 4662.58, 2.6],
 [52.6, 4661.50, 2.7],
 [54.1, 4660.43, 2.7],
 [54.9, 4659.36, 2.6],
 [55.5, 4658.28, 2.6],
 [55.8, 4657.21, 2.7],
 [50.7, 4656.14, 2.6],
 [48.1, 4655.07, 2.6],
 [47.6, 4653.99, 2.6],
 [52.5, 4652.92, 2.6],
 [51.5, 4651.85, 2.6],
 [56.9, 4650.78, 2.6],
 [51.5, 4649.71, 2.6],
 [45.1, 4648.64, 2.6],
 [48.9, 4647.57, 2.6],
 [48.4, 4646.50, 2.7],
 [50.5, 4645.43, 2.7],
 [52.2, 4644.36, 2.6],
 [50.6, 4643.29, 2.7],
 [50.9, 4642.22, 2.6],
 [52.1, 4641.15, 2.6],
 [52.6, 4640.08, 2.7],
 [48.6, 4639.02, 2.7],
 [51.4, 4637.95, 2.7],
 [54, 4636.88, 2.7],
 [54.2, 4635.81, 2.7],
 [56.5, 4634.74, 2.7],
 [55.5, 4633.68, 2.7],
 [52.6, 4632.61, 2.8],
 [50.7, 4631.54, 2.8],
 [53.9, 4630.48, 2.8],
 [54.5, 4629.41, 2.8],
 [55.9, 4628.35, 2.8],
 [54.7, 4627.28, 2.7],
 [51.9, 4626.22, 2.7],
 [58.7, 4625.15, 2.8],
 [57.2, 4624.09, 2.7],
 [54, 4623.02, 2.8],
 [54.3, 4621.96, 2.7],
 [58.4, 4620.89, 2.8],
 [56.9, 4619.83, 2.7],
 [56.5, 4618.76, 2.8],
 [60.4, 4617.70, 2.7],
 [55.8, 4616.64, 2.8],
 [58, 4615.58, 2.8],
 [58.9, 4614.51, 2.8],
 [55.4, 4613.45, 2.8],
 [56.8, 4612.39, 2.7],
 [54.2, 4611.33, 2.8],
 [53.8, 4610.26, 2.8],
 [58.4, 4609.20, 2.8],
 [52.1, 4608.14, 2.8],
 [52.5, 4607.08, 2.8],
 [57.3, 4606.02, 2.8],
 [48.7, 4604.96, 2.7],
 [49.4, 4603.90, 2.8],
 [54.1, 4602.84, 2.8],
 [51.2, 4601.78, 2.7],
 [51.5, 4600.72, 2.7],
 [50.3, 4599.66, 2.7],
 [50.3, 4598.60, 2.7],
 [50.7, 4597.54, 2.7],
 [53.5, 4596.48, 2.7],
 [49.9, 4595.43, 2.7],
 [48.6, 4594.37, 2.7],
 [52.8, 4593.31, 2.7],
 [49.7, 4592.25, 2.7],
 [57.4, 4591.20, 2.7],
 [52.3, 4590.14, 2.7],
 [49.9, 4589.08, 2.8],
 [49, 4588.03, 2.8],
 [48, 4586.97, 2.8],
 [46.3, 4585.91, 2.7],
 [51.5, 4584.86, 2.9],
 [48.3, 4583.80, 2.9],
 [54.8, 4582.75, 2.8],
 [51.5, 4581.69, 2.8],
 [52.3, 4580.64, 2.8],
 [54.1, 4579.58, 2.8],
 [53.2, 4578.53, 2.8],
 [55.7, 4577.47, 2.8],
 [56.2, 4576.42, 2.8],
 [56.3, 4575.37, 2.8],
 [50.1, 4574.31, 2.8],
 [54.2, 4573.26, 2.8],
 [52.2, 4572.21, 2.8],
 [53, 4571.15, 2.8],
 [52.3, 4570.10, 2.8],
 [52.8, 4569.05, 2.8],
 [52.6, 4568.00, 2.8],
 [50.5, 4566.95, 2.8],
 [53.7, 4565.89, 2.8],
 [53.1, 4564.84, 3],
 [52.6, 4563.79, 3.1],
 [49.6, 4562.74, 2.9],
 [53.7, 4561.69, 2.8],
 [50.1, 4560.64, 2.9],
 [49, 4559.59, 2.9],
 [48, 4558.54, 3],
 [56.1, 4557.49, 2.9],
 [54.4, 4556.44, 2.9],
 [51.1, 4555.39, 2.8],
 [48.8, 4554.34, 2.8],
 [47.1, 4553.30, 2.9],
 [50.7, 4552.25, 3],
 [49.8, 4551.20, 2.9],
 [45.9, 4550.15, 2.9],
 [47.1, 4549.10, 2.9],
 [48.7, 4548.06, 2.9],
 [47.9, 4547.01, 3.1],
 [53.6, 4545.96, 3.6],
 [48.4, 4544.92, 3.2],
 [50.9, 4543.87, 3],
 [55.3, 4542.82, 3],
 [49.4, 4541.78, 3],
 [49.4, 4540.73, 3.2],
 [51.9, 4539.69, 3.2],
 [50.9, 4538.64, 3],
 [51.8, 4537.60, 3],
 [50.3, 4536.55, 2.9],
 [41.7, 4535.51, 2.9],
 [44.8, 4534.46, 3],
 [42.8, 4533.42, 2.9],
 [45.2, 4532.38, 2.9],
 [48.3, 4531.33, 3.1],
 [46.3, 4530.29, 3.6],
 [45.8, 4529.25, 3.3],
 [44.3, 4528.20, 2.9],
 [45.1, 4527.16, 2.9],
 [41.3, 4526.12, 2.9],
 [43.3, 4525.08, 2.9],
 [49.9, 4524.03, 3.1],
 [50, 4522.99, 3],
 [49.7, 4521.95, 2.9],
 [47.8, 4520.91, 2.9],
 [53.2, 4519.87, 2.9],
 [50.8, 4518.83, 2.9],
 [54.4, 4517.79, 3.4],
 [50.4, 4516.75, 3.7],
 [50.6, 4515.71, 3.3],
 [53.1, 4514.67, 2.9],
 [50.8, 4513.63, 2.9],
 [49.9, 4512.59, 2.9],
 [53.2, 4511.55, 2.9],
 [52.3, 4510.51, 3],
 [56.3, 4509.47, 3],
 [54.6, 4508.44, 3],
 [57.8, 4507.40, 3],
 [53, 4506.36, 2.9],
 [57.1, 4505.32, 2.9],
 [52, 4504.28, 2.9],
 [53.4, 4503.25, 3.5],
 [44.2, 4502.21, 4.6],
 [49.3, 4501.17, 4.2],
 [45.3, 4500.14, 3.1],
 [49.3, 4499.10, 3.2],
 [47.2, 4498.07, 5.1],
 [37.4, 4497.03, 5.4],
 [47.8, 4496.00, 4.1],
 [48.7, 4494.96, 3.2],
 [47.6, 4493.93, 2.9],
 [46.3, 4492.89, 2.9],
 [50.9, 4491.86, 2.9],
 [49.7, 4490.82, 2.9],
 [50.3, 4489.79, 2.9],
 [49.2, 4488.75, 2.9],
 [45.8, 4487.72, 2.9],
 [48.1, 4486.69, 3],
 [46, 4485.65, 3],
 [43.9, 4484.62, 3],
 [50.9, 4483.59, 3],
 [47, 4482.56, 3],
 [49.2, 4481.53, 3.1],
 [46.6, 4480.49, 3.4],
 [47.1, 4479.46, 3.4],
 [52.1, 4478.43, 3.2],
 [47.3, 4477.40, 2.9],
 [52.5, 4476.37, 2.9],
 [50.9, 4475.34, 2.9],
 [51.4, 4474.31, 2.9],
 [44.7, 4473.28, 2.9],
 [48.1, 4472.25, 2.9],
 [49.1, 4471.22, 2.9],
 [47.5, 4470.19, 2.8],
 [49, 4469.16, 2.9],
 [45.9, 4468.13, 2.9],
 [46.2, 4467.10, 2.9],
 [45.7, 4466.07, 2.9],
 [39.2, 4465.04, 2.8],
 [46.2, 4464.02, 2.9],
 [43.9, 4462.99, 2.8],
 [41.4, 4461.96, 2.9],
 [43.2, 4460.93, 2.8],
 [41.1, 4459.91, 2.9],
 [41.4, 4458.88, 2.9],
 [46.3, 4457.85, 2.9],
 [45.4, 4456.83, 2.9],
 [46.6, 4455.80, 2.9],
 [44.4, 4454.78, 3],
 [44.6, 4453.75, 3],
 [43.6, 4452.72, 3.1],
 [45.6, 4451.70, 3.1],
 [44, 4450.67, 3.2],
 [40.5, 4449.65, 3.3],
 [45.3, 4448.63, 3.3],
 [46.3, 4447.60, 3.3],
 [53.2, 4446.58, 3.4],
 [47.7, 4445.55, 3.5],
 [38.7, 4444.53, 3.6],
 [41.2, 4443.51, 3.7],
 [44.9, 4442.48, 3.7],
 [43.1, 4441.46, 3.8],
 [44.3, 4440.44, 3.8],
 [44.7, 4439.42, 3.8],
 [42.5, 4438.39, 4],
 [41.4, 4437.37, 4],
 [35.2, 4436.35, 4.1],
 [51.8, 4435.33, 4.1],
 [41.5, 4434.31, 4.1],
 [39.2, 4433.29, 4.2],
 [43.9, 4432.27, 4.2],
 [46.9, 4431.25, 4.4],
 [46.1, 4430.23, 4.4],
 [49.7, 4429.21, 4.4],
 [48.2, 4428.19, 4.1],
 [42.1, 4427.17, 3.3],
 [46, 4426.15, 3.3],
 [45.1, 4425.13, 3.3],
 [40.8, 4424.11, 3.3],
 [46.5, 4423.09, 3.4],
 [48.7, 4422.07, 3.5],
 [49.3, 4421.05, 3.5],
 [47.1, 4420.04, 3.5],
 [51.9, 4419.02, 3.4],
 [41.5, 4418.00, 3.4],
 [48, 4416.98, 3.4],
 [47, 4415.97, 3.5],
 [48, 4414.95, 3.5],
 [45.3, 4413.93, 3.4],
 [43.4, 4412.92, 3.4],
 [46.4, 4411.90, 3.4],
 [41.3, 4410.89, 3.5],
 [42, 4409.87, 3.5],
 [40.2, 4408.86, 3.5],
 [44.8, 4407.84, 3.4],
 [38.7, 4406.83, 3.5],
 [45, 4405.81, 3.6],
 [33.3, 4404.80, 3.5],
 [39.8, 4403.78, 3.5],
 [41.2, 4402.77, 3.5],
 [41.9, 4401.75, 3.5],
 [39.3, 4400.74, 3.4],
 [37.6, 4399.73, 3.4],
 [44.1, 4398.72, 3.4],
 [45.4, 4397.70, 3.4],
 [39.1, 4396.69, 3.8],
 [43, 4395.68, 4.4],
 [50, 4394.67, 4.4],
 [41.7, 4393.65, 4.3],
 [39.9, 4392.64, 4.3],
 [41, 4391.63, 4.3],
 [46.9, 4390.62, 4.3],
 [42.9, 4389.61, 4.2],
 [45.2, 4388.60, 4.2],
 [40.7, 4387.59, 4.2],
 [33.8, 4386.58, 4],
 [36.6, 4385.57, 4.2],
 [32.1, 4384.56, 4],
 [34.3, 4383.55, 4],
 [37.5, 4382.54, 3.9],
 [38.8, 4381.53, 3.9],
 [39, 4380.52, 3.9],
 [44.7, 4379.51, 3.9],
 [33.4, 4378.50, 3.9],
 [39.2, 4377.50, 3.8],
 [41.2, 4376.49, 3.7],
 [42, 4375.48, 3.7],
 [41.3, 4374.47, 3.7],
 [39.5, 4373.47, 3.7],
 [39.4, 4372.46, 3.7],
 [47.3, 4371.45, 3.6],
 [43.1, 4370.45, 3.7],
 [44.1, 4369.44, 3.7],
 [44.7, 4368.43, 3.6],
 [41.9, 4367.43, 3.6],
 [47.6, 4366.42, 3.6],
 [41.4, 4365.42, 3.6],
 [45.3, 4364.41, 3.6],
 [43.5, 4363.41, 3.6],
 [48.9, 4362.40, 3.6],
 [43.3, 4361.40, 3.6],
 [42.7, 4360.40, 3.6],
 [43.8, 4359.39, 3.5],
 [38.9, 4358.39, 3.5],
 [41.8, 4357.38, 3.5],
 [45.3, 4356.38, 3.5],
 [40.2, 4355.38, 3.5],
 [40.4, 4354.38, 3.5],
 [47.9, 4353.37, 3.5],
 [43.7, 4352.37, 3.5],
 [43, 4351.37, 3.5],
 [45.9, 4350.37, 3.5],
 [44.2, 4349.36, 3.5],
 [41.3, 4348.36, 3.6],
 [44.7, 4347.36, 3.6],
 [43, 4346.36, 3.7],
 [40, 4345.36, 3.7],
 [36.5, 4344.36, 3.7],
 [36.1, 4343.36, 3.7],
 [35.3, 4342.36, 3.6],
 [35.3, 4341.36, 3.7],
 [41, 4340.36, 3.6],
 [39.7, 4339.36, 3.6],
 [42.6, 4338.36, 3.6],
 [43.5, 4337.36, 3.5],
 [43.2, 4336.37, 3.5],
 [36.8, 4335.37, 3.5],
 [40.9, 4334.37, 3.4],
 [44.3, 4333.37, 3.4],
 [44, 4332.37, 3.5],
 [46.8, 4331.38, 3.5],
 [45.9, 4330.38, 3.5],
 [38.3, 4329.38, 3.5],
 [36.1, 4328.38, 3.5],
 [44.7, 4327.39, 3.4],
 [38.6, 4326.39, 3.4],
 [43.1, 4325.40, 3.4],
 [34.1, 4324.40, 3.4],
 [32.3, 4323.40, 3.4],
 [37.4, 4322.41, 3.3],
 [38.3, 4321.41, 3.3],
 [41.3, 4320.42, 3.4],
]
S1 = 0.03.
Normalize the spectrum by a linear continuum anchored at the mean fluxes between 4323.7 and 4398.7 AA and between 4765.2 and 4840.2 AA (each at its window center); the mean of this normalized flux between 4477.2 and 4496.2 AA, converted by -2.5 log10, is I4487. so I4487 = -0.07 mag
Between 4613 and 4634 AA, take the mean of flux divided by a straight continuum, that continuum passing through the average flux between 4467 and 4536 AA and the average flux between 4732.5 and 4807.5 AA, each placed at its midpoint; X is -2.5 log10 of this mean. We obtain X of -0.091 mag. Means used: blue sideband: 48.7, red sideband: 54.3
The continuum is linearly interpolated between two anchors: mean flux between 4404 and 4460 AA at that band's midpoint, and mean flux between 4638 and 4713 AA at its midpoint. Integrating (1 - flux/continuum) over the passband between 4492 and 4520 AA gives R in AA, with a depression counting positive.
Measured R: -2.70 AA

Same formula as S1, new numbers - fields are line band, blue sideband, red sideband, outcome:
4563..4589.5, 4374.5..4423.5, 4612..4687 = -0.06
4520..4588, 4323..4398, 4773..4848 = -0.06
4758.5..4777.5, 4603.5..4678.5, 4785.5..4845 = 0.03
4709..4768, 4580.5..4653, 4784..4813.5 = 0.03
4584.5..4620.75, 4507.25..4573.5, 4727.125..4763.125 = -0.04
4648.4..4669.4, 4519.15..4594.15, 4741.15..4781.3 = 0.03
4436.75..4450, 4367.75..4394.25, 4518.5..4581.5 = 0.00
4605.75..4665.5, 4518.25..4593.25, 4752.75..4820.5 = -0.03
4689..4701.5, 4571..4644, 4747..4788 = 0.09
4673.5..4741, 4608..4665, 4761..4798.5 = 0.06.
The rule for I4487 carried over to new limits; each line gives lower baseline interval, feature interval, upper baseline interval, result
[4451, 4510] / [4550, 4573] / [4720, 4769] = -0.04 mag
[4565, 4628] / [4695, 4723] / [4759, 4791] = 0.07 mag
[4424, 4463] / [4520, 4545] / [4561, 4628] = 0.04 mag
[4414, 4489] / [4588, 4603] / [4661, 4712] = -0.08 mag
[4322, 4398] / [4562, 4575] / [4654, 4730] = -0.11 mag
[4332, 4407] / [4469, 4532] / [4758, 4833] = -0.08 mag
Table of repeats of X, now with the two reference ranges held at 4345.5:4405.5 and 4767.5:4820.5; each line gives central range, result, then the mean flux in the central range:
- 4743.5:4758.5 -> -0.02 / 54.8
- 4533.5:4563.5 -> -0.06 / 49.8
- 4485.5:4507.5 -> -0.07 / 48.8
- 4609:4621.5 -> -0.15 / 56.9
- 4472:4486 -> -0.08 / 48.5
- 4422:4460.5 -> -0.01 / 44.4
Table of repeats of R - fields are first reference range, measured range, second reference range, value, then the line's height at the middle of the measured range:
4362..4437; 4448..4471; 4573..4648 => 0.6 AA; 45.7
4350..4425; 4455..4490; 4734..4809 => -1.2 AA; 45.2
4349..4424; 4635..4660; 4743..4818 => -0.5 AA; 50.5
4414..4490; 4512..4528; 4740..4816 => -0.6 AA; 47.6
